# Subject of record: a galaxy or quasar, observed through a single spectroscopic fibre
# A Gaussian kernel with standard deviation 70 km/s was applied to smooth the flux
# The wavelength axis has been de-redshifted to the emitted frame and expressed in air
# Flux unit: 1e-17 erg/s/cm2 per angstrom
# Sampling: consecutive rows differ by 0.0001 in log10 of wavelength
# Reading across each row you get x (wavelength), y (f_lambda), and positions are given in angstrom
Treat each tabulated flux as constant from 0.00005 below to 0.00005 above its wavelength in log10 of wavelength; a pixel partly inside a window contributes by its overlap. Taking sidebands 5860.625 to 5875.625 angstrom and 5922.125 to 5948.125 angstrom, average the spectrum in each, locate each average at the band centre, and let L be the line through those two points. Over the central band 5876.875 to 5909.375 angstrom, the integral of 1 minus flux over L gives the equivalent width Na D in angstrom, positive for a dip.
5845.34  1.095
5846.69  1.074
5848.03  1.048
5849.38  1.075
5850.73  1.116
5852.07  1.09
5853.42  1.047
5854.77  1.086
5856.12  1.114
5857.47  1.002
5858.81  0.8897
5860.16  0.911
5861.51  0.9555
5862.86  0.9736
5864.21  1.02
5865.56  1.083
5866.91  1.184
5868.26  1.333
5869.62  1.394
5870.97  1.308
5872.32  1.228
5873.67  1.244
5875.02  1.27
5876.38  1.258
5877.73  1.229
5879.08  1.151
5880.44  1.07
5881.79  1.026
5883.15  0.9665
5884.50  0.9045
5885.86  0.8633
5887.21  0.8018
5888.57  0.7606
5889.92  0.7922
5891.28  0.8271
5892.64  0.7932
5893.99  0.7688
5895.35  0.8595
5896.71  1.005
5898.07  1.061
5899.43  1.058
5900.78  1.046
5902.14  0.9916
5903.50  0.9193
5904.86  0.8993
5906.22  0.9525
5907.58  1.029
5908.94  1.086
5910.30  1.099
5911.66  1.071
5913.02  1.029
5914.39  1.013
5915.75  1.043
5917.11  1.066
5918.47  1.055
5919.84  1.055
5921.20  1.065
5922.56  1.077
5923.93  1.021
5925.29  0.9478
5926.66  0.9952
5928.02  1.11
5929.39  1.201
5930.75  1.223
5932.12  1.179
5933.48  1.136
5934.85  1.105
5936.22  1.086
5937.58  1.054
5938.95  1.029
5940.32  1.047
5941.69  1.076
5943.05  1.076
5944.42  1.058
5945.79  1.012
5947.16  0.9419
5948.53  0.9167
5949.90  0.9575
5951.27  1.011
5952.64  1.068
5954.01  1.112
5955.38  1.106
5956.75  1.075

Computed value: 5.3 angstrom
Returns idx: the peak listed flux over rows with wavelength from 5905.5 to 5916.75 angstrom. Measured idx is 1.099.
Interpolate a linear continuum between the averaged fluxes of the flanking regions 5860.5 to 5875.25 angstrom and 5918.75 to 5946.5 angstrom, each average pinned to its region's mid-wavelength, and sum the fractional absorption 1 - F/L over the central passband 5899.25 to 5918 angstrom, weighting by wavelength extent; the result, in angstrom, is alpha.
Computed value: 1.5 angstrom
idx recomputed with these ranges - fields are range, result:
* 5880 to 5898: 1.07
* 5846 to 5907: 1.394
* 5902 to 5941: 1.223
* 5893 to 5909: 1.086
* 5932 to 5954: 1.179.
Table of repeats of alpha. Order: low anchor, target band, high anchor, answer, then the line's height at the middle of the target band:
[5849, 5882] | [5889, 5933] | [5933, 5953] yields 2.53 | 1.07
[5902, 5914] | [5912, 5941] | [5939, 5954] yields -1.66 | 1.01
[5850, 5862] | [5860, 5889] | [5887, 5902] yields -3.92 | 0.963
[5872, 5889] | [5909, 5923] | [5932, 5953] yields -0.10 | 1.05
